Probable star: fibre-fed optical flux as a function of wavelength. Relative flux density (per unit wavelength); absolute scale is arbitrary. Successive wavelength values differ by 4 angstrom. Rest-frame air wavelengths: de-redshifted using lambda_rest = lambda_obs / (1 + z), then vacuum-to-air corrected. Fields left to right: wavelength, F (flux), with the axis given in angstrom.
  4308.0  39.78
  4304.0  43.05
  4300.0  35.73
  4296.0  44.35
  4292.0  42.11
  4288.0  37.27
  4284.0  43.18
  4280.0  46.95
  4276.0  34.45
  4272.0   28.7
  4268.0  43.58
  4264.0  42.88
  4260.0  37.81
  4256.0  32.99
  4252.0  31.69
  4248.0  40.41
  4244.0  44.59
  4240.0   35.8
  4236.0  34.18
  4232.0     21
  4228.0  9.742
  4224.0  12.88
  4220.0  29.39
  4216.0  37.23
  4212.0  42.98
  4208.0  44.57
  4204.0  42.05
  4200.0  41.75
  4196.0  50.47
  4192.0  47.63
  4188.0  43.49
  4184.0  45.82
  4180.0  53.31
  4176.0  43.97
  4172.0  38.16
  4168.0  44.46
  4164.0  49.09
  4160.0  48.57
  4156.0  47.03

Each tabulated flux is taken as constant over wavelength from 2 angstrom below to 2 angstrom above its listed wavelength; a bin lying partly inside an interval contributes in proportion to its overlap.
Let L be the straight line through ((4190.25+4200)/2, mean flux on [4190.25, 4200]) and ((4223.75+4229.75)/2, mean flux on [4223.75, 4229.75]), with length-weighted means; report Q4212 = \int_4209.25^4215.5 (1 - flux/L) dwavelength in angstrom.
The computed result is -3.3 angstrom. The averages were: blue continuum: 47.6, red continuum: 10.9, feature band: 41.8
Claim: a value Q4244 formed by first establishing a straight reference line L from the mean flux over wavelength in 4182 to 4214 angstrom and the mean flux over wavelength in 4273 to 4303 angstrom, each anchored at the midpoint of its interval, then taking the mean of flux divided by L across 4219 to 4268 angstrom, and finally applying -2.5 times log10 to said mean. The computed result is 0.32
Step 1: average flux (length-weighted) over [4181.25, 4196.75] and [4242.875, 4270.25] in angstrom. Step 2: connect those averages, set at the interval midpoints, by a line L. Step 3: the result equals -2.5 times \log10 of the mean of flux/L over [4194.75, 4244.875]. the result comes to 0.27 mag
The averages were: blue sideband 46.9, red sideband 38.9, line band 33.9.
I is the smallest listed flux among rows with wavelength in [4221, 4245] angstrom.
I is 9.742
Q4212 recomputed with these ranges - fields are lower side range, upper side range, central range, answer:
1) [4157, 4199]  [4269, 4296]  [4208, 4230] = 7.90 angstrom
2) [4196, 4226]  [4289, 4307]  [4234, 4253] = 0.37 angstrom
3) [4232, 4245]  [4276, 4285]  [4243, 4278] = 1.56 angstrom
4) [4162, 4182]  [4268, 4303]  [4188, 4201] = -0.57 angstrom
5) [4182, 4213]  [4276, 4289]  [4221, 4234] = 8.34 angstrom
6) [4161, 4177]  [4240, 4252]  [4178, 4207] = -2.36 angstrom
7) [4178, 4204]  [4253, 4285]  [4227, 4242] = 5.63 angstrom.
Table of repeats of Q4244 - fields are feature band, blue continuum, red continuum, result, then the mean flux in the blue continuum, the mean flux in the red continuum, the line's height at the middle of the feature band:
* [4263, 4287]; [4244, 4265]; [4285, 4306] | -0.017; 37.6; 40.6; 39.1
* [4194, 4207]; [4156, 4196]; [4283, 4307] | 0.011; 46.3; 40.8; 45.2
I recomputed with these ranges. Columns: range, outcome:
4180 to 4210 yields 41.75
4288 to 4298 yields 37.27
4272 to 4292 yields 28.7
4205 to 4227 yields 12.88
